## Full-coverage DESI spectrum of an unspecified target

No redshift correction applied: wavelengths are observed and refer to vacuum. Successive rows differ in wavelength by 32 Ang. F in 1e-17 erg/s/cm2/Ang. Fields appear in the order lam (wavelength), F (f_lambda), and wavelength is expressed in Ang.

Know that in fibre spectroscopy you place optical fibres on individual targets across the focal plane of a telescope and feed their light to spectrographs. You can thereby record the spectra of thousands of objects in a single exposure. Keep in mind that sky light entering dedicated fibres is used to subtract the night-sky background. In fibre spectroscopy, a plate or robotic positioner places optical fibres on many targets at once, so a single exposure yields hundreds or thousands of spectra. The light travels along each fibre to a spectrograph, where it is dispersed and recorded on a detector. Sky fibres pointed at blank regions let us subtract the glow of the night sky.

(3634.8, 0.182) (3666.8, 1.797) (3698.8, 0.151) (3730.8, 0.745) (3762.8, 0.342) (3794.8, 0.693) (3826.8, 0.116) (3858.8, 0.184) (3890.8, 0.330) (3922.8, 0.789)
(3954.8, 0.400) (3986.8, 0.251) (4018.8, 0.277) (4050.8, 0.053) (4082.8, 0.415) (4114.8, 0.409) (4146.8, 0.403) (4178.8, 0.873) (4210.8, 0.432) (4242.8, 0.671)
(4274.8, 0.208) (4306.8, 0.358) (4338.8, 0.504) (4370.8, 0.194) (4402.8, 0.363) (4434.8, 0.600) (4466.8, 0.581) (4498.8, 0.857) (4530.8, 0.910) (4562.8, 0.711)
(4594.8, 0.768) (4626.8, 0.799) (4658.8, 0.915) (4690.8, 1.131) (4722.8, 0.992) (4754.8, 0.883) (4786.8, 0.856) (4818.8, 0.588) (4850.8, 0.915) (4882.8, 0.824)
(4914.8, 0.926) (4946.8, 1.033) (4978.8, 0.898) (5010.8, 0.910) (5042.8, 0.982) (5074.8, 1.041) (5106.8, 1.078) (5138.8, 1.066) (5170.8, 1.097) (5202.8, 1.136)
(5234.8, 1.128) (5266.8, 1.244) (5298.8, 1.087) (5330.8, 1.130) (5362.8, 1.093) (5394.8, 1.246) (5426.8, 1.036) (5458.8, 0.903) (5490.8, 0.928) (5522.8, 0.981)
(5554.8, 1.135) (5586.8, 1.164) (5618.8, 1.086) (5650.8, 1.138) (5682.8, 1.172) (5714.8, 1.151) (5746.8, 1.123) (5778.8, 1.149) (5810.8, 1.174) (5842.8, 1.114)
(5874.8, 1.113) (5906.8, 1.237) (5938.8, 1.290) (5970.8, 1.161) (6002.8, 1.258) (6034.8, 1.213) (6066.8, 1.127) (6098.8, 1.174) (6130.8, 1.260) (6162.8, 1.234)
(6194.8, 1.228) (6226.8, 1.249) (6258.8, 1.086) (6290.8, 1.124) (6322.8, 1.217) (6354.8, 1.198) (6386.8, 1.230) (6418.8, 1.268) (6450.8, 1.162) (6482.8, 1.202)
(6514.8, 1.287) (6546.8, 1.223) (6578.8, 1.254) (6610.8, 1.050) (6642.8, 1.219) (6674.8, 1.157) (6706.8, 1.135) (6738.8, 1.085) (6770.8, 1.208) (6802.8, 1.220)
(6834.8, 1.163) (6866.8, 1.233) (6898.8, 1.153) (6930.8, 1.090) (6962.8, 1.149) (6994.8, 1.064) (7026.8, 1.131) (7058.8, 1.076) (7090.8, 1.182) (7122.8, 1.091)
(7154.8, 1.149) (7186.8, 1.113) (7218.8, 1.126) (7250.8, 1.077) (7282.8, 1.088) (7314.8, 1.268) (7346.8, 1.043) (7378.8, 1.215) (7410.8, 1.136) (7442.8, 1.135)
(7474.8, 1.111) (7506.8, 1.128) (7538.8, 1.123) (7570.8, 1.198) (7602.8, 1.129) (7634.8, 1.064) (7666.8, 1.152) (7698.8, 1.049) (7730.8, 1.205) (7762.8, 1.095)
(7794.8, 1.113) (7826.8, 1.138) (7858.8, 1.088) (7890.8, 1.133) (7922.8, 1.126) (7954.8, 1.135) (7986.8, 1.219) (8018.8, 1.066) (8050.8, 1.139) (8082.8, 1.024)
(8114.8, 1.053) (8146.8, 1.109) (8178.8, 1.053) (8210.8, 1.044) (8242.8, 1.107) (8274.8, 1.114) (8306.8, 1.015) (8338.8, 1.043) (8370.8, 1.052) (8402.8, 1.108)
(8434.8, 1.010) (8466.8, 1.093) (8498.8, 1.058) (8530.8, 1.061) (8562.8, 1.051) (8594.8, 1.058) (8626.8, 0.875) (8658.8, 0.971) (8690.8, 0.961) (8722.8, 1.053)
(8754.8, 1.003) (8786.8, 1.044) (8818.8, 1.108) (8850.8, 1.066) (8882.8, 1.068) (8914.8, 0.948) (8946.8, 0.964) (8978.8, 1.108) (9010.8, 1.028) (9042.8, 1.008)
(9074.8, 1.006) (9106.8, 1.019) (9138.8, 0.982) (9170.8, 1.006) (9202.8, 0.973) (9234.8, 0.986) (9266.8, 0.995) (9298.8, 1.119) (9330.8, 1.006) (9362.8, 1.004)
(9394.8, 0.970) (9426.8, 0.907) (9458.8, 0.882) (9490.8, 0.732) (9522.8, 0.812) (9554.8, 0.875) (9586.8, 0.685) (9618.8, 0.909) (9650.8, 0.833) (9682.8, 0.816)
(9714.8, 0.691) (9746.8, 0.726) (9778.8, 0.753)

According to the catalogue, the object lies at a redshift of 0.12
